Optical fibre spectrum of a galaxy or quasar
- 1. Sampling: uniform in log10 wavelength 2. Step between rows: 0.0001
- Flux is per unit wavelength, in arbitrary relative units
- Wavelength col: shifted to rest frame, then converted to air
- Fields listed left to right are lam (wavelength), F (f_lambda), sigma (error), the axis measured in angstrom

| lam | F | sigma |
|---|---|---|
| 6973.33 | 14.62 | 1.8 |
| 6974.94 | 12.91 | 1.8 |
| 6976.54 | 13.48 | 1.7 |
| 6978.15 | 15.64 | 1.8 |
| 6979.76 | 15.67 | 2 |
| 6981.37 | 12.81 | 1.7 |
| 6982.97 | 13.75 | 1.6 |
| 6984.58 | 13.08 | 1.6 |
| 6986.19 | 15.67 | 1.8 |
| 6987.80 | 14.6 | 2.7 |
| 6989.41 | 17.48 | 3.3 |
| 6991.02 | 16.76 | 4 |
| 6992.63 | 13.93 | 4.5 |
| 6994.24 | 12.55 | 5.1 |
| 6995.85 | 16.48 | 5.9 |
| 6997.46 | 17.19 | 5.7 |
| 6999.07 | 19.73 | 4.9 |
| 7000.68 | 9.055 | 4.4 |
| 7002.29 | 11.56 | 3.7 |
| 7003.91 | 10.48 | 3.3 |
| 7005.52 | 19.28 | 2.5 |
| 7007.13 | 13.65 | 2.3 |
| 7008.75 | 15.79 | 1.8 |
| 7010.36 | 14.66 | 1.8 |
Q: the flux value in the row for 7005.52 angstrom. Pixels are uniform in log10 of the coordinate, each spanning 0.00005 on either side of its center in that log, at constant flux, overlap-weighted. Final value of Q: 19.28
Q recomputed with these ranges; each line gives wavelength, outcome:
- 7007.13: 13.65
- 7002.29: 11.56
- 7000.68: 9.055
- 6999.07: 19.73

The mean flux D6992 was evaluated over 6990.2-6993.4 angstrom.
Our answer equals 15.4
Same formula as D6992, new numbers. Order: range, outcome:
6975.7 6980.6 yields 14.9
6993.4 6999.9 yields 16.5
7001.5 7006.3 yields 13.7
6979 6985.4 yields 13.8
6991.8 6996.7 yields 14.4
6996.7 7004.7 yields 13.6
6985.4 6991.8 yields 16.1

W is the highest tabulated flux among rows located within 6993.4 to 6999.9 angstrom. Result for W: 19.73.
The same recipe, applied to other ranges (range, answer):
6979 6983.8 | 15.67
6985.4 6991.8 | 17.48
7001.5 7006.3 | 19.28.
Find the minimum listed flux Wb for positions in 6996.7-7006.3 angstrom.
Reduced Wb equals 9.055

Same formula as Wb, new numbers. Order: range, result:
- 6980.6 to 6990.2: 12.81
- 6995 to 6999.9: 16.48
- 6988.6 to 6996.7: 12.55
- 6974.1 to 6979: 12.91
